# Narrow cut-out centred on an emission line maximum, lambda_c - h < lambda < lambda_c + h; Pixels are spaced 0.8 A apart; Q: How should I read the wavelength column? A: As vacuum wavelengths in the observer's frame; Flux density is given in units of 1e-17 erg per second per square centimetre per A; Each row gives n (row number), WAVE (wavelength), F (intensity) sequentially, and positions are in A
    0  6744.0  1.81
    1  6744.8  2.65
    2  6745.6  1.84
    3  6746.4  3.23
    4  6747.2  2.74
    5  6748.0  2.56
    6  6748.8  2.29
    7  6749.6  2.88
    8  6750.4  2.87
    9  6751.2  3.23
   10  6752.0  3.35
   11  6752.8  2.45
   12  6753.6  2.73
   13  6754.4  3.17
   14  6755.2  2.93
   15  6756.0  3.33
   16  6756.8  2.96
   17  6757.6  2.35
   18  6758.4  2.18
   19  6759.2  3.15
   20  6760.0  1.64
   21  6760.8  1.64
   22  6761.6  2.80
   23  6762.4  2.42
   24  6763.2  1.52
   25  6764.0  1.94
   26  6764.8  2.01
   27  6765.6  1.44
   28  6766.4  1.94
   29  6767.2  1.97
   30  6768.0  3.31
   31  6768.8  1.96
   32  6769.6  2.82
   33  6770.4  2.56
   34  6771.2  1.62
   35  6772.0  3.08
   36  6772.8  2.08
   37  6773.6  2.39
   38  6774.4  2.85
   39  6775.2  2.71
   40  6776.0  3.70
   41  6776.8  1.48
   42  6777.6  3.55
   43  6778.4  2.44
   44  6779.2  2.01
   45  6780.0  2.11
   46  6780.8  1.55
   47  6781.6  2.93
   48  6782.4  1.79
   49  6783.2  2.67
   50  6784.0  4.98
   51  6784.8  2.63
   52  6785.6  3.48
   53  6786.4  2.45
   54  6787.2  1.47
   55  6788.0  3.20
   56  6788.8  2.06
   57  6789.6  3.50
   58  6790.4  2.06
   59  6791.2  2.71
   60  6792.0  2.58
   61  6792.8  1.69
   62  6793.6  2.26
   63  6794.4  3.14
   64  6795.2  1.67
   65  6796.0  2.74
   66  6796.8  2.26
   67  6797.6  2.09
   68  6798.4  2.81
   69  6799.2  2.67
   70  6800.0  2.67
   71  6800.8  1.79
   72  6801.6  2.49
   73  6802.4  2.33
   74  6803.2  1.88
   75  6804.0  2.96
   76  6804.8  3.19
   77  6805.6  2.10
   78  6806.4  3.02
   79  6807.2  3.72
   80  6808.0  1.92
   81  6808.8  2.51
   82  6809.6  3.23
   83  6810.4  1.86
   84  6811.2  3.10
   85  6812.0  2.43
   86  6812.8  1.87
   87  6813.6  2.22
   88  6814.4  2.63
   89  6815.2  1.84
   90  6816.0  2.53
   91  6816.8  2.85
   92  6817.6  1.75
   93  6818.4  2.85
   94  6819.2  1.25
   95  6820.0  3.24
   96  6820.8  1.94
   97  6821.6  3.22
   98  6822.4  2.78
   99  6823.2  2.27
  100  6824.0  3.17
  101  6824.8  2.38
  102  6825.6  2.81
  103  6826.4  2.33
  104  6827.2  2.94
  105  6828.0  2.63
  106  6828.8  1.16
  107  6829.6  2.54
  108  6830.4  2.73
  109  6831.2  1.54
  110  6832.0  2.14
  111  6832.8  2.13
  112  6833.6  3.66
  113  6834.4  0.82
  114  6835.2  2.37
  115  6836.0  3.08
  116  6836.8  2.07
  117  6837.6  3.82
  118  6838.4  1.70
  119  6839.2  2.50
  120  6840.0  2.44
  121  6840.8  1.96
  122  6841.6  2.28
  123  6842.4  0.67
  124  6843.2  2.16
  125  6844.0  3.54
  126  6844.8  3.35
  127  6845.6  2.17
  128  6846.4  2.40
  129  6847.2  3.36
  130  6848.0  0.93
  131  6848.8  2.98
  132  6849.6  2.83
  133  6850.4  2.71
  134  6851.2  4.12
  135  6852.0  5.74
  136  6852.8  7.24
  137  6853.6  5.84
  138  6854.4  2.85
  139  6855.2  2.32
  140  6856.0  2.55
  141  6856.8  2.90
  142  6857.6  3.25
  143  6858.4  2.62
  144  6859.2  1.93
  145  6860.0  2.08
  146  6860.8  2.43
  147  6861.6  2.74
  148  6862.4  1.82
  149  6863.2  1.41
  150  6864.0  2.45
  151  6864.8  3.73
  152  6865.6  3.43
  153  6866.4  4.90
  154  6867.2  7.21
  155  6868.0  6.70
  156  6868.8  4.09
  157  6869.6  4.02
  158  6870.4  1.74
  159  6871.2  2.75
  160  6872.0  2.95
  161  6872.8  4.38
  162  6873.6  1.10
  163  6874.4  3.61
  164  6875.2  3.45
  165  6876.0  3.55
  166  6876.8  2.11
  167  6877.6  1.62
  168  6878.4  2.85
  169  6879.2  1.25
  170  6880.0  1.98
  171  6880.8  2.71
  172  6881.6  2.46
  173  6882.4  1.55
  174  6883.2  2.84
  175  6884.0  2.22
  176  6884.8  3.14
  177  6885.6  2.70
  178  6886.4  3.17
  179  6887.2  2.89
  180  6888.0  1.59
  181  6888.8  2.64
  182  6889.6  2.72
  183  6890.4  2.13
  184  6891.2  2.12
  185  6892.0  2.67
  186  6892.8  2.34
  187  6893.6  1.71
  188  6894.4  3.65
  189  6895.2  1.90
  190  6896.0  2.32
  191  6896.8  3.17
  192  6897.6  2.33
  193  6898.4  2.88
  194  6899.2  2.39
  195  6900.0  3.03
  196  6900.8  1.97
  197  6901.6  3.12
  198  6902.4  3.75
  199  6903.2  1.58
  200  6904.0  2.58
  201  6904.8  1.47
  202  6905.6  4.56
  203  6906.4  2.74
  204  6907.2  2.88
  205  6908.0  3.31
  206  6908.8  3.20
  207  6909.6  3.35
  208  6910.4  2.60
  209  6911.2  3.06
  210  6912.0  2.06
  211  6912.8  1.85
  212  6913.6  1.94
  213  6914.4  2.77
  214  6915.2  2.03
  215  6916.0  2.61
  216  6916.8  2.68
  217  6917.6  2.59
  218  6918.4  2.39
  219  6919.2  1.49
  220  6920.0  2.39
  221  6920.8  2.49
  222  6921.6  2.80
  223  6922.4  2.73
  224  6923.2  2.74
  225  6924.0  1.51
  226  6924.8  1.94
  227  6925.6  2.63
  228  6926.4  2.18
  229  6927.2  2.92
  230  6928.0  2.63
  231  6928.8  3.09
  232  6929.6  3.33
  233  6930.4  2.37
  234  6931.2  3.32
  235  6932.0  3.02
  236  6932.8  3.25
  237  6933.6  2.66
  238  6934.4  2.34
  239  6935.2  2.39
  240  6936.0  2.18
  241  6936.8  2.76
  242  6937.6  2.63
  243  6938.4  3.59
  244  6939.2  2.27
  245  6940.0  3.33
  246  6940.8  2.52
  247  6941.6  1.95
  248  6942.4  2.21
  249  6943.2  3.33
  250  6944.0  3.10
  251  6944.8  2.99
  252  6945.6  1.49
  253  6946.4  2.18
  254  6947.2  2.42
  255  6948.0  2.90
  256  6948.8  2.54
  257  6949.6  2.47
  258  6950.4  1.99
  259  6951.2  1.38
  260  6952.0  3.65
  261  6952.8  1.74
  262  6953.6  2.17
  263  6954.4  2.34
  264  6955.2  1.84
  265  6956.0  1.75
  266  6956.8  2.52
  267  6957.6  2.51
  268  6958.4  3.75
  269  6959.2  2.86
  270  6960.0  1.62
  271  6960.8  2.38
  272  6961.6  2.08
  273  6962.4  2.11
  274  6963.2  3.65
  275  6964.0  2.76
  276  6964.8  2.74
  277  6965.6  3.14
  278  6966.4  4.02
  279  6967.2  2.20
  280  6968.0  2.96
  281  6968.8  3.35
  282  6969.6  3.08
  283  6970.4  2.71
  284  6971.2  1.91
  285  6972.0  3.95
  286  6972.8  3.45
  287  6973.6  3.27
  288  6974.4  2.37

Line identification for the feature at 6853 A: [S II]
